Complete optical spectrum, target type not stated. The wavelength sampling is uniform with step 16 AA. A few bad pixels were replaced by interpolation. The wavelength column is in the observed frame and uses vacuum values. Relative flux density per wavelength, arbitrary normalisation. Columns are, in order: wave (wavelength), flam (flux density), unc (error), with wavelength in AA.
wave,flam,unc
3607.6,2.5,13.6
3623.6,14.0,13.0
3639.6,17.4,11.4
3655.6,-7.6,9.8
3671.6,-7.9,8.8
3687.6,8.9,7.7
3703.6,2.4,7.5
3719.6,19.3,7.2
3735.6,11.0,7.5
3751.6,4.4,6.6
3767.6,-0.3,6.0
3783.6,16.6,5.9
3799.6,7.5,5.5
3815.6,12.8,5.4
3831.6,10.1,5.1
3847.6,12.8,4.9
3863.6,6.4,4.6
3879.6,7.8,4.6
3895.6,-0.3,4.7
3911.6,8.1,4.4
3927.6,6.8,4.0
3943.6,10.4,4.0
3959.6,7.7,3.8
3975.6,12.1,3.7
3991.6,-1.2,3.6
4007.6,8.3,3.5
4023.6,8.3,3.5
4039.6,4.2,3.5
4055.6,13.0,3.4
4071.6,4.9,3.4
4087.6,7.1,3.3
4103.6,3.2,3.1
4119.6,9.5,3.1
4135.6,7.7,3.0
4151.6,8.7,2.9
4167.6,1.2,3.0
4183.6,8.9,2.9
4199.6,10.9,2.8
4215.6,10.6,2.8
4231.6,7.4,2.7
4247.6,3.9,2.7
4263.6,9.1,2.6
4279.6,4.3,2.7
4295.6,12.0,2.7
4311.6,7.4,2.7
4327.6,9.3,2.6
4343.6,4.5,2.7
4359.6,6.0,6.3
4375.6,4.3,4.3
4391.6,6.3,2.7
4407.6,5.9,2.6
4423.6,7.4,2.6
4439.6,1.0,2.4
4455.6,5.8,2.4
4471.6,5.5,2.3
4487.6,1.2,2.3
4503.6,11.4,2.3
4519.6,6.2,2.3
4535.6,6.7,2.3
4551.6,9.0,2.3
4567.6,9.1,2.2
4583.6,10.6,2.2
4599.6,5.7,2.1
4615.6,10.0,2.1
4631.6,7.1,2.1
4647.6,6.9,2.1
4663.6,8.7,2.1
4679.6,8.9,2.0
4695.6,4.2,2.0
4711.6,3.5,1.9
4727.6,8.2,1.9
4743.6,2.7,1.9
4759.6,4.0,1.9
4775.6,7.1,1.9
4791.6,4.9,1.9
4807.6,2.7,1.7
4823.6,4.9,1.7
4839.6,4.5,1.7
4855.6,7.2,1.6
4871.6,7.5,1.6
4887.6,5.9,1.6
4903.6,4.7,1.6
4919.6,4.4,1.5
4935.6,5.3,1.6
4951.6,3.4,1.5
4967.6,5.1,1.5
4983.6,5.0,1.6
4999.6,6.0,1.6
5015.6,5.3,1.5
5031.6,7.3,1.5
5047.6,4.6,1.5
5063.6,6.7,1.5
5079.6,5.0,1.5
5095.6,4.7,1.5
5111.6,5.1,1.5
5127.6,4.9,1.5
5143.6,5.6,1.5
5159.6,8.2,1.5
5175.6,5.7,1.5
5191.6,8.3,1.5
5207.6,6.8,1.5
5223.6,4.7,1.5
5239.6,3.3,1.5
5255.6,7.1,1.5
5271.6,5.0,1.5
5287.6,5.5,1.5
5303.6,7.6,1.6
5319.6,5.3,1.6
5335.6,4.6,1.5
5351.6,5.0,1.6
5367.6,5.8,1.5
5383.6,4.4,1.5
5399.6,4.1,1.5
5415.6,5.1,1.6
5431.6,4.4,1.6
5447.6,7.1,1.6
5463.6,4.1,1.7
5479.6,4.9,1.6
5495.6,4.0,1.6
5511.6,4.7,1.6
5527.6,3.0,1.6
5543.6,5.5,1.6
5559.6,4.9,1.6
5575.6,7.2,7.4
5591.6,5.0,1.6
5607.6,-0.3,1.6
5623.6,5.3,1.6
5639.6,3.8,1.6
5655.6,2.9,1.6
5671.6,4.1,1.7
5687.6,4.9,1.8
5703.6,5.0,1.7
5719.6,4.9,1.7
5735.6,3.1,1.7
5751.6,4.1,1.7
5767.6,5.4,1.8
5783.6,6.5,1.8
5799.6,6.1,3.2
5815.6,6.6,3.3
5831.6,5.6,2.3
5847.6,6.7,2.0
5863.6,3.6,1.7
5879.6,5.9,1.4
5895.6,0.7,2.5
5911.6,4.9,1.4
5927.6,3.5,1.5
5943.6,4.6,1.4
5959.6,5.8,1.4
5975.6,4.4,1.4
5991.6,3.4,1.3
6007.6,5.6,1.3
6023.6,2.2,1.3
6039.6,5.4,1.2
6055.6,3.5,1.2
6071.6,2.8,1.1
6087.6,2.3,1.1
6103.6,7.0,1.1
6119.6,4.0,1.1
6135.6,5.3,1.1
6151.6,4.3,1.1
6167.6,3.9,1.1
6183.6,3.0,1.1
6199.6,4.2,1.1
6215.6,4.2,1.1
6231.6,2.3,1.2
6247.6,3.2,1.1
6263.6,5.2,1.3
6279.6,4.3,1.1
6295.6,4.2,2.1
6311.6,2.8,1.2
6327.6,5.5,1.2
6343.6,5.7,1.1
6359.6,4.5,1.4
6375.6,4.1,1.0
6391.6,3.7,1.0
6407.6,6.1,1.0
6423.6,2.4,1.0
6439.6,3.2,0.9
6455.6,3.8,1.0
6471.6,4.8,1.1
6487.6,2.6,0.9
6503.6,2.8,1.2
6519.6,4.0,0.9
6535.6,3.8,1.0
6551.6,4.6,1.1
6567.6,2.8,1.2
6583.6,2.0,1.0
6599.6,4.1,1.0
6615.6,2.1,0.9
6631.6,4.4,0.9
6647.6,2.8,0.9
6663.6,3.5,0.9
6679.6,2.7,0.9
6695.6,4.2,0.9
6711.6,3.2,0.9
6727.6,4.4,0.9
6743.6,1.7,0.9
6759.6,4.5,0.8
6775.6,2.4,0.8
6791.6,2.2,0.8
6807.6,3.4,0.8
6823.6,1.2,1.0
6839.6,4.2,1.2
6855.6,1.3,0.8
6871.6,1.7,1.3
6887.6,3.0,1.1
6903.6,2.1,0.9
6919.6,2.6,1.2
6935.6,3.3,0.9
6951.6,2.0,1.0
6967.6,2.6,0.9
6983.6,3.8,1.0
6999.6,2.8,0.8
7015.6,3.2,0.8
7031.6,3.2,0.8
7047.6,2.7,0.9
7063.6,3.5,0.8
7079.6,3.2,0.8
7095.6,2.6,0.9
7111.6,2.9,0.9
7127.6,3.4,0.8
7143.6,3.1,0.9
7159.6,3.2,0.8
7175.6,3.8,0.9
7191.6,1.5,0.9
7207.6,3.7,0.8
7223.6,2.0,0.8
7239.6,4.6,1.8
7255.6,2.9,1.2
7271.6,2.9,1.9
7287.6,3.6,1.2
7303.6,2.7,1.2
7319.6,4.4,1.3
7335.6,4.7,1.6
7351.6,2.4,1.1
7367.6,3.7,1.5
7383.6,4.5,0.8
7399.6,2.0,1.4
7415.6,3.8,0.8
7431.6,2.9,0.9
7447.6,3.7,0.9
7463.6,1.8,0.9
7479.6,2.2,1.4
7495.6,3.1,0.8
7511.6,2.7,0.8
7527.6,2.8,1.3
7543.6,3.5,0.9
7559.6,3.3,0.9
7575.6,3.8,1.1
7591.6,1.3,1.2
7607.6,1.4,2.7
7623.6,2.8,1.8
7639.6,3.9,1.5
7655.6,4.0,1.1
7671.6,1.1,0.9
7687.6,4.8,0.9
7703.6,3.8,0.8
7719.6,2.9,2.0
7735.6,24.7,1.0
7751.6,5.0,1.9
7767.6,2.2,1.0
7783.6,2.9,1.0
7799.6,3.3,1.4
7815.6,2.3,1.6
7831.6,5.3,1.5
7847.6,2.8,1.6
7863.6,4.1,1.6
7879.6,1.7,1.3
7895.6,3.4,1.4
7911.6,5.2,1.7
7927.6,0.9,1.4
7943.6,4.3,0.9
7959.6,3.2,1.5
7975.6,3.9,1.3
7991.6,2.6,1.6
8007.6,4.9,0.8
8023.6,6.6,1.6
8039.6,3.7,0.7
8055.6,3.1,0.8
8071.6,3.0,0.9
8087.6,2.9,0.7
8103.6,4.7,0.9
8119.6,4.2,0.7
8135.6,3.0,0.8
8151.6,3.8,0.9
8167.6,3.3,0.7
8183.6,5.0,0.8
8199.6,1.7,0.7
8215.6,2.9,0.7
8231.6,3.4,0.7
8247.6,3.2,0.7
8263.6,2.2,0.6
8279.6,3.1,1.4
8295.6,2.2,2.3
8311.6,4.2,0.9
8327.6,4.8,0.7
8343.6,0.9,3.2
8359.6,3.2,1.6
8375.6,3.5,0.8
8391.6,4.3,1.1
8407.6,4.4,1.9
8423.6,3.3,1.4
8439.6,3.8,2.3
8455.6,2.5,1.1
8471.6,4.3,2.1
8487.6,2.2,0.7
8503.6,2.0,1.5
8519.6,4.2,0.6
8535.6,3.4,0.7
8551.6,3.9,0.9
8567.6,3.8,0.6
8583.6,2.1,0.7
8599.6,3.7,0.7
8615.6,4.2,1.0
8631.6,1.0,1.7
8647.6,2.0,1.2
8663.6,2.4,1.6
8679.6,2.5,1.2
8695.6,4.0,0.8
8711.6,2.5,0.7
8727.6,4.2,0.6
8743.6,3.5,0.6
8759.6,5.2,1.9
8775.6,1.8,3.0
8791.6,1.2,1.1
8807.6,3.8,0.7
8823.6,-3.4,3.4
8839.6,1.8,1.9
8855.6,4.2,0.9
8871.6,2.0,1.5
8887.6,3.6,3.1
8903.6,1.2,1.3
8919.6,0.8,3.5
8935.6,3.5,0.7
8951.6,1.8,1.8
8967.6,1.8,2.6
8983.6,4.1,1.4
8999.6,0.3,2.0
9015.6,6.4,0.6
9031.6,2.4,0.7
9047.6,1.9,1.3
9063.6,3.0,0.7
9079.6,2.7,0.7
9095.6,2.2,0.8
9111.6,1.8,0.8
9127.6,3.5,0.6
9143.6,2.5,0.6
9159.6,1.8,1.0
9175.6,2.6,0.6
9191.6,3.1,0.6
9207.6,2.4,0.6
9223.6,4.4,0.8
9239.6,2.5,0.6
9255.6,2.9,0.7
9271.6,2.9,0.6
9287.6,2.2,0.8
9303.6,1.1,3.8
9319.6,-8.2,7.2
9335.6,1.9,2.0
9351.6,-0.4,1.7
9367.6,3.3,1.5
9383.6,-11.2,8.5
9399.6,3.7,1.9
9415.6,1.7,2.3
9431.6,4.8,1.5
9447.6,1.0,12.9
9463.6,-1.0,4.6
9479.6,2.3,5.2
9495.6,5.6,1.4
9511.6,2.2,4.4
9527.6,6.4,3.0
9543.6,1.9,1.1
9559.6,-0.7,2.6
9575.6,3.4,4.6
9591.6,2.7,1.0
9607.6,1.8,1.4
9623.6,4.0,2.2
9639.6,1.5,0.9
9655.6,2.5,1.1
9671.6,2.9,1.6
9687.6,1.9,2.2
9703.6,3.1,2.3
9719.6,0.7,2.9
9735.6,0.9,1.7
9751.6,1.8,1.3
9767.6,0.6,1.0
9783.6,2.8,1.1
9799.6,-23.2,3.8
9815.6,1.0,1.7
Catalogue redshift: 1.076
